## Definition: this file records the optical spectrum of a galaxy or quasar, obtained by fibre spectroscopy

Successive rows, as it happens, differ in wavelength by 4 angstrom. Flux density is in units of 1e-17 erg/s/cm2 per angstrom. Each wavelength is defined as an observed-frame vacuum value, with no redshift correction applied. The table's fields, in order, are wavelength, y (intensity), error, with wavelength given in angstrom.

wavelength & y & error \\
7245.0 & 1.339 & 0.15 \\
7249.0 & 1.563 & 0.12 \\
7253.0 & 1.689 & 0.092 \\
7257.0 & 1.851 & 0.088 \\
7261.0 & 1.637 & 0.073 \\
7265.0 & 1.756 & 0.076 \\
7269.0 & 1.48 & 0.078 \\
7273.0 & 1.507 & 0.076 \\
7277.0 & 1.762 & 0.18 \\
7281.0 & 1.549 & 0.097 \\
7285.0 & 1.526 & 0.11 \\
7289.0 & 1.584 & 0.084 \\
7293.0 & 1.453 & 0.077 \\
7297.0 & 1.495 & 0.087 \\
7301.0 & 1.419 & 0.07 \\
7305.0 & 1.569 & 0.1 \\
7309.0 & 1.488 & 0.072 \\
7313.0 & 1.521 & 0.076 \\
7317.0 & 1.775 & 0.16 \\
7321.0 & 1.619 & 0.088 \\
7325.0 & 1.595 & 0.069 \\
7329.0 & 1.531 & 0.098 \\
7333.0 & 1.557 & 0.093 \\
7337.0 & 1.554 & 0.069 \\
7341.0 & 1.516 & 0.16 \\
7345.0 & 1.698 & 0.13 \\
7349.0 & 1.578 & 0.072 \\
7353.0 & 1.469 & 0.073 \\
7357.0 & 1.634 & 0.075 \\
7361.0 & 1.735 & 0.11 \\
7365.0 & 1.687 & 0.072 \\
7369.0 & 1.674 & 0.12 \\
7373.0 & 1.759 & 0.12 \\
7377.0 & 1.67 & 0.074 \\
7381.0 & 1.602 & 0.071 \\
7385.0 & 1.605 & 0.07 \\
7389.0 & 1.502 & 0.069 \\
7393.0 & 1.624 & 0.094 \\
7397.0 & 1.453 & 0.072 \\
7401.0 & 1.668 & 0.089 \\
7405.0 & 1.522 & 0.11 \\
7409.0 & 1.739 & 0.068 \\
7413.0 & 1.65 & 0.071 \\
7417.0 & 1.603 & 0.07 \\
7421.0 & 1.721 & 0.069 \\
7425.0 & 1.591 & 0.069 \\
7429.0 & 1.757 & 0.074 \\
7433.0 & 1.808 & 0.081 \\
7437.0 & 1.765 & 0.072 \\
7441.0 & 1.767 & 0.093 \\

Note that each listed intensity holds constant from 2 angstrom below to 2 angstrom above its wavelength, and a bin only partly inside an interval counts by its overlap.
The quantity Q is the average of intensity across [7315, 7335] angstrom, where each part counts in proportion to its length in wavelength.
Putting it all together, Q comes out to 1.62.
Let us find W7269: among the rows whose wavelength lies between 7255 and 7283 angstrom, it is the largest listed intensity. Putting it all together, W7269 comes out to 1.851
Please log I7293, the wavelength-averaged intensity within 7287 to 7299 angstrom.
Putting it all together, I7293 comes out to 1.51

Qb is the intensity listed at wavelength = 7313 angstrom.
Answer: 1.521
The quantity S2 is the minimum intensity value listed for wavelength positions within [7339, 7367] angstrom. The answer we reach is 1.469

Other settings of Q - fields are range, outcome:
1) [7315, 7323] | 1.7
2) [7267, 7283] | 1.57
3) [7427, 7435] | 1.78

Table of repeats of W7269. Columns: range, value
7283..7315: 1.584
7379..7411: 1.739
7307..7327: 1.775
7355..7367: 1.735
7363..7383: 1.759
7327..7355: 1.698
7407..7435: 1.808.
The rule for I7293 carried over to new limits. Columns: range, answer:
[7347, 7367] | 1.62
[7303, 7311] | 1.53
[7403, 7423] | 1.65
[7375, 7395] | 1.6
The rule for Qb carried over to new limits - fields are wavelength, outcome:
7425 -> 1.591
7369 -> 1.674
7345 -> 1.698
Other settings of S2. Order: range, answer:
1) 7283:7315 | 1.419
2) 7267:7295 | 1.453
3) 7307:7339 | 1.488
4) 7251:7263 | 1.637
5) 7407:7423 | 1.603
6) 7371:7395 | 1.502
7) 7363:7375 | 1.674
